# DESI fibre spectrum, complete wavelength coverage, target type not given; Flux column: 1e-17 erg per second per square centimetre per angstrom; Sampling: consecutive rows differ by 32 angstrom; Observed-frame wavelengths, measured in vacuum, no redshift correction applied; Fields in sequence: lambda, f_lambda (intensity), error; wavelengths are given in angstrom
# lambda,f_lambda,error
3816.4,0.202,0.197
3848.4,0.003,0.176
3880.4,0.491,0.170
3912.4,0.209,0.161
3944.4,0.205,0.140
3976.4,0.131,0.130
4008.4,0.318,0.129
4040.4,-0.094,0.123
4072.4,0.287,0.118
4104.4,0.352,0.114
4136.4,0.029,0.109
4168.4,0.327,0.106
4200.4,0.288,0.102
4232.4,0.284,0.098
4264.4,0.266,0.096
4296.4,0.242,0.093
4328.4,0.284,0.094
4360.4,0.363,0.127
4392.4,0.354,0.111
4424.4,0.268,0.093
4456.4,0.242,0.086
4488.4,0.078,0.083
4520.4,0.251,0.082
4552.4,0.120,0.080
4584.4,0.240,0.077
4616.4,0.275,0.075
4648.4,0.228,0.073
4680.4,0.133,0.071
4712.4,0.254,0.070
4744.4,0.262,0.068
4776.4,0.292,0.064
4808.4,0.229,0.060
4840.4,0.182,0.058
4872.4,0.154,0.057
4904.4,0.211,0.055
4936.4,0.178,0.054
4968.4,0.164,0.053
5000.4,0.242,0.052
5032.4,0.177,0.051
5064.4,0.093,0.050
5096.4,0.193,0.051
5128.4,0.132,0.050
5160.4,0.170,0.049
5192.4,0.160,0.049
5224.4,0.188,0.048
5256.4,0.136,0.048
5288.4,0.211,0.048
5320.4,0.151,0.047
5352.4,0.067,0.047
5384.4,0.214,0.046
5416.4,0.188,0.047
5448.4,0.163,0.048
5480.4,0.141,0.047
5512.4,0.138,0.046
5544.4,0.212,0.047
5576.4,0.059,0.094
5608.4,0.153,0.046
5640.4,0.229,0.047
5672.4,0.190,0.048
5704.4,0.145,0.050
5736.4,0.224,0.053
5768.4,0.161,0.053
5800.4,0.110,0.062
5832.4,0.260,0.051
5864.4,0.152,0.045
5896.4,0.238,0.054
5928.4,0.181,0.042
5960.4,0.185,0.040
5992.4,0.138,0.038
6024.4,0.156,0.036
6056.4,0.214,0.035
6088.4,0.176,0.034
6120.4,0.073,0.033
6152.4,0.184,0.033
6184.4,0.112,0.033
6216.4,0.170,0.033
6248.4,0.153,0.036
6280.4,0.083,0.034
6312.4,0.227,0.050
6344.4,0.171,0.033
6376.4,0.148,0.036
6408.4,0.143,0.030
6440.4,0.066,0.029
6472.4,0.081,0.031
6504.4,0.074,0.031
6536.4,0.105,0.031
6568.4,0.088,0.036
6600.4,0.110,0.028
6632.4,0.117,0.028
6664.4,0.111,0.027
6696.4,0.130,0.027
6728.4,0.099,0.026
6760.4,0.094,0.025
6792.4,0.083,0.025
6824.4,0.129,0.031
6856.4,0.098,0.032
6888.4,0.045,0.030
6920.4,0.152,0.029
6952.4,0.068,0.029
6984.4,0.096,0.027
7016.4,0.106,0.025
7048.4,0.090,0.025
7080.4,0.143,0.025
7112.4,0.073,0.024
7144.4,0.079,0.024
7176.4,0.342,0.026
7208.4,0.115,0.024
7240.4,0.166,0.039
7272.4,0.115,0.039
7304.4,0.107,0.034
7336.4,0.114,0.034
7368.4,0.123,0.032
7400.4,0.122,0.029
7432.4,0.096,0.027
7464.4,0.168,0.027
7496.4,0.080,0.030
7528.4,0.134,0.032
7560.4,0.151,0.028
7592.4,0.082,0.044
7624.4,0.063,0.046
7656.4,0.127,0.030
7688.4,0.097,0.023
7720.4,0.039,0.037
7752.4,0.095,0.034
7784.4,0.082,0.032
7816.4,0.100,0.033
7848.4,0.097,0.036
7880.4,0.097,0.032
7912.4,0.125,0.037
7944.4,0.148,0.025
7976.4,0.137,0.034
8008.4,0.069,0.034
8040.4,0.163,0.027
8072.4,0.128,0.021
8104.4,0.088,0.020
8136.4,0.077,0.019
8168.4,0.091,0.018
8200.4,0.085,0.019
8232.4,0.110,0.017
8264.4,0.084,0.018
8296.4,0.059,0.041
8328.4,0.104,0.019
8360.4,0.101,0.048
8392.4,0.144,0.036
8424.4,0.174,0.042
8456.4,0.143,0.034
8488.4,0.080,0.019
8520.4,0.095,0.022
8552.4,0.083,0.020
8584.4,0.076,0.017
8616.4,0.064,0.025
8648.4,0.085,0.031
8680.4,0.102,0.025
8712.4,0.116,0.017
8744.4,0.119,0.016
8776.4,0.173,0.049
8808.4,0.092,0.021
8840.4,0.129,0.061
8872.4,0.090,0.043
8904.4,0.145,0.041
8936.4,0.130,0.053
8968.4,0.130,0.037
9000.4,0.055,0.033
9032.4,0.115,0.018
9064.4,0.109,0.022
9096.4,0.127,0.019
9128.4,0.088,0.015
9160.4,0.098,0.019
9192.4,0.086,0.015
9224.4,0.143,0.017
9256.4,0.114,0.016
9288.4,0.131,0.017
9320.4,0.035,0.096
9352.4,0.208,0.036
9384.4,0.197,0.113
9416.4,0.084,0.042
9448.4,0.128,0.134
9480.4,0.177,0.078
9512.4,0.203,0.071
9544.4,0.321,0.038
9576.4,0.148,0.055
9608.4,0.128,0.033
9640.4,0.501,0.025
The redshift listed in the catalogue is 0.93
